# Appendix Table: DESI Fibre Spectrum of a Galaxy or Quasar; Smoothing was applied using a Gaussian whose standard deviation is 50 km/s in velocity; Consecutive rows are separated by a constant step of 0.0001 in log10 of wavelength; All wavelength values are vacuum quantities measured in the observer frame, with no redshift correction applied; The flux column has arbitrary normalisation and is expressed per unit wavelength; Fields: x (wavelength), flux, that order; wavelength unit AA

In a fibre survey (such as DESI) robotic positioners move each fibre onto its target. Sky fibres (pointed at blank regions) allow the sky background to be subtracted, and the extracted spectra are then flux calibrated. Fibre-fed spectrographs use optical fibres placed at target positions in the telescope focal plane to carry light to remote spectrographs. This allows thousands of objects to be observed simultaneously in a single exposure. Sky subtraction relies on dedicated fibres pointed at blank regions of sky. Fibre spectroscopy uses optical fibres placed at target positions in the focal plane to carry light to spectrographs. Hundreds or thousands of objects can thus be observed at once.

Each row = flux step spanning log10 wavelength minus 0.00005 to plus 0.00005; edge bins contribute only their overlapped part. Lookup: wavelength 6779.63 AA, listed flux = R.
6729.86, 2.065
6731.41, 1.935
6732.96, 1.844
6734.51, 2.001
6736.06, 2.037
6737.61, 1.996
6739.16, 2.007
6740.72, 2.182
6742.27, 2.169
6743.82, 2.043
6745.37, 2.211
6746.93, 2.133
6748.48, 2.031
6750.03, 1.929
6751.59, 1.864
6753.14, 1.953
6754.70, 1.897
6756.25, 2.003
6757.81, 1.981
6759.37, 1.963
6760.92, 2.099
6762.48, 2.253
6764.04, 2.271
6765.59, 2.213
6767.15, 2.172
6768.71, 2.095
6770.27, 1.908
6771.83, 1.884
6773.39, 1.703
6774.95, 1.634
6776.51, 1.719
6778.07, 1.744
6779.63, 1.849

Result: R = 1.849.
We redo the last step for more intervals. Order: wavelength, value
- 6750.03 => 1.929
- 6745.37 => 2.211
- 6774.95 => 1.634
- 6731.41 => 1.935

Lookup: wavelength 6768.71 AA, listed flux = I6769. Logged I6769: 2.095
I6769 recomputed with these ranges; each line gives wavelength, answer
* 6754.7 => 1.897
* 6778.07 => 1.744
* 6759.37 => 1.963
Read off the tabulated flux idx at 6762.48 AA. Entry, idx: 2.253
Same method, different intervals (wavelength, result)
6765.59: 2.213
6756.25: 2.003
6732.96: 1.844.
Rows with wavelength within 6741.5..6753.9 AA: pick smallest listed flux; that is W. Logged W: 1.864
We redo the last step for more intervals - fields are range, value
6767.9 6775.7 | 1.634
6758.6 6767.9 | 1.963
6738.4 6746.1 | 2.007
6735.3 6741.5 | 1.996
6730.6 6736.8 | 1.844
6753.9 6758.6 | 1.897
